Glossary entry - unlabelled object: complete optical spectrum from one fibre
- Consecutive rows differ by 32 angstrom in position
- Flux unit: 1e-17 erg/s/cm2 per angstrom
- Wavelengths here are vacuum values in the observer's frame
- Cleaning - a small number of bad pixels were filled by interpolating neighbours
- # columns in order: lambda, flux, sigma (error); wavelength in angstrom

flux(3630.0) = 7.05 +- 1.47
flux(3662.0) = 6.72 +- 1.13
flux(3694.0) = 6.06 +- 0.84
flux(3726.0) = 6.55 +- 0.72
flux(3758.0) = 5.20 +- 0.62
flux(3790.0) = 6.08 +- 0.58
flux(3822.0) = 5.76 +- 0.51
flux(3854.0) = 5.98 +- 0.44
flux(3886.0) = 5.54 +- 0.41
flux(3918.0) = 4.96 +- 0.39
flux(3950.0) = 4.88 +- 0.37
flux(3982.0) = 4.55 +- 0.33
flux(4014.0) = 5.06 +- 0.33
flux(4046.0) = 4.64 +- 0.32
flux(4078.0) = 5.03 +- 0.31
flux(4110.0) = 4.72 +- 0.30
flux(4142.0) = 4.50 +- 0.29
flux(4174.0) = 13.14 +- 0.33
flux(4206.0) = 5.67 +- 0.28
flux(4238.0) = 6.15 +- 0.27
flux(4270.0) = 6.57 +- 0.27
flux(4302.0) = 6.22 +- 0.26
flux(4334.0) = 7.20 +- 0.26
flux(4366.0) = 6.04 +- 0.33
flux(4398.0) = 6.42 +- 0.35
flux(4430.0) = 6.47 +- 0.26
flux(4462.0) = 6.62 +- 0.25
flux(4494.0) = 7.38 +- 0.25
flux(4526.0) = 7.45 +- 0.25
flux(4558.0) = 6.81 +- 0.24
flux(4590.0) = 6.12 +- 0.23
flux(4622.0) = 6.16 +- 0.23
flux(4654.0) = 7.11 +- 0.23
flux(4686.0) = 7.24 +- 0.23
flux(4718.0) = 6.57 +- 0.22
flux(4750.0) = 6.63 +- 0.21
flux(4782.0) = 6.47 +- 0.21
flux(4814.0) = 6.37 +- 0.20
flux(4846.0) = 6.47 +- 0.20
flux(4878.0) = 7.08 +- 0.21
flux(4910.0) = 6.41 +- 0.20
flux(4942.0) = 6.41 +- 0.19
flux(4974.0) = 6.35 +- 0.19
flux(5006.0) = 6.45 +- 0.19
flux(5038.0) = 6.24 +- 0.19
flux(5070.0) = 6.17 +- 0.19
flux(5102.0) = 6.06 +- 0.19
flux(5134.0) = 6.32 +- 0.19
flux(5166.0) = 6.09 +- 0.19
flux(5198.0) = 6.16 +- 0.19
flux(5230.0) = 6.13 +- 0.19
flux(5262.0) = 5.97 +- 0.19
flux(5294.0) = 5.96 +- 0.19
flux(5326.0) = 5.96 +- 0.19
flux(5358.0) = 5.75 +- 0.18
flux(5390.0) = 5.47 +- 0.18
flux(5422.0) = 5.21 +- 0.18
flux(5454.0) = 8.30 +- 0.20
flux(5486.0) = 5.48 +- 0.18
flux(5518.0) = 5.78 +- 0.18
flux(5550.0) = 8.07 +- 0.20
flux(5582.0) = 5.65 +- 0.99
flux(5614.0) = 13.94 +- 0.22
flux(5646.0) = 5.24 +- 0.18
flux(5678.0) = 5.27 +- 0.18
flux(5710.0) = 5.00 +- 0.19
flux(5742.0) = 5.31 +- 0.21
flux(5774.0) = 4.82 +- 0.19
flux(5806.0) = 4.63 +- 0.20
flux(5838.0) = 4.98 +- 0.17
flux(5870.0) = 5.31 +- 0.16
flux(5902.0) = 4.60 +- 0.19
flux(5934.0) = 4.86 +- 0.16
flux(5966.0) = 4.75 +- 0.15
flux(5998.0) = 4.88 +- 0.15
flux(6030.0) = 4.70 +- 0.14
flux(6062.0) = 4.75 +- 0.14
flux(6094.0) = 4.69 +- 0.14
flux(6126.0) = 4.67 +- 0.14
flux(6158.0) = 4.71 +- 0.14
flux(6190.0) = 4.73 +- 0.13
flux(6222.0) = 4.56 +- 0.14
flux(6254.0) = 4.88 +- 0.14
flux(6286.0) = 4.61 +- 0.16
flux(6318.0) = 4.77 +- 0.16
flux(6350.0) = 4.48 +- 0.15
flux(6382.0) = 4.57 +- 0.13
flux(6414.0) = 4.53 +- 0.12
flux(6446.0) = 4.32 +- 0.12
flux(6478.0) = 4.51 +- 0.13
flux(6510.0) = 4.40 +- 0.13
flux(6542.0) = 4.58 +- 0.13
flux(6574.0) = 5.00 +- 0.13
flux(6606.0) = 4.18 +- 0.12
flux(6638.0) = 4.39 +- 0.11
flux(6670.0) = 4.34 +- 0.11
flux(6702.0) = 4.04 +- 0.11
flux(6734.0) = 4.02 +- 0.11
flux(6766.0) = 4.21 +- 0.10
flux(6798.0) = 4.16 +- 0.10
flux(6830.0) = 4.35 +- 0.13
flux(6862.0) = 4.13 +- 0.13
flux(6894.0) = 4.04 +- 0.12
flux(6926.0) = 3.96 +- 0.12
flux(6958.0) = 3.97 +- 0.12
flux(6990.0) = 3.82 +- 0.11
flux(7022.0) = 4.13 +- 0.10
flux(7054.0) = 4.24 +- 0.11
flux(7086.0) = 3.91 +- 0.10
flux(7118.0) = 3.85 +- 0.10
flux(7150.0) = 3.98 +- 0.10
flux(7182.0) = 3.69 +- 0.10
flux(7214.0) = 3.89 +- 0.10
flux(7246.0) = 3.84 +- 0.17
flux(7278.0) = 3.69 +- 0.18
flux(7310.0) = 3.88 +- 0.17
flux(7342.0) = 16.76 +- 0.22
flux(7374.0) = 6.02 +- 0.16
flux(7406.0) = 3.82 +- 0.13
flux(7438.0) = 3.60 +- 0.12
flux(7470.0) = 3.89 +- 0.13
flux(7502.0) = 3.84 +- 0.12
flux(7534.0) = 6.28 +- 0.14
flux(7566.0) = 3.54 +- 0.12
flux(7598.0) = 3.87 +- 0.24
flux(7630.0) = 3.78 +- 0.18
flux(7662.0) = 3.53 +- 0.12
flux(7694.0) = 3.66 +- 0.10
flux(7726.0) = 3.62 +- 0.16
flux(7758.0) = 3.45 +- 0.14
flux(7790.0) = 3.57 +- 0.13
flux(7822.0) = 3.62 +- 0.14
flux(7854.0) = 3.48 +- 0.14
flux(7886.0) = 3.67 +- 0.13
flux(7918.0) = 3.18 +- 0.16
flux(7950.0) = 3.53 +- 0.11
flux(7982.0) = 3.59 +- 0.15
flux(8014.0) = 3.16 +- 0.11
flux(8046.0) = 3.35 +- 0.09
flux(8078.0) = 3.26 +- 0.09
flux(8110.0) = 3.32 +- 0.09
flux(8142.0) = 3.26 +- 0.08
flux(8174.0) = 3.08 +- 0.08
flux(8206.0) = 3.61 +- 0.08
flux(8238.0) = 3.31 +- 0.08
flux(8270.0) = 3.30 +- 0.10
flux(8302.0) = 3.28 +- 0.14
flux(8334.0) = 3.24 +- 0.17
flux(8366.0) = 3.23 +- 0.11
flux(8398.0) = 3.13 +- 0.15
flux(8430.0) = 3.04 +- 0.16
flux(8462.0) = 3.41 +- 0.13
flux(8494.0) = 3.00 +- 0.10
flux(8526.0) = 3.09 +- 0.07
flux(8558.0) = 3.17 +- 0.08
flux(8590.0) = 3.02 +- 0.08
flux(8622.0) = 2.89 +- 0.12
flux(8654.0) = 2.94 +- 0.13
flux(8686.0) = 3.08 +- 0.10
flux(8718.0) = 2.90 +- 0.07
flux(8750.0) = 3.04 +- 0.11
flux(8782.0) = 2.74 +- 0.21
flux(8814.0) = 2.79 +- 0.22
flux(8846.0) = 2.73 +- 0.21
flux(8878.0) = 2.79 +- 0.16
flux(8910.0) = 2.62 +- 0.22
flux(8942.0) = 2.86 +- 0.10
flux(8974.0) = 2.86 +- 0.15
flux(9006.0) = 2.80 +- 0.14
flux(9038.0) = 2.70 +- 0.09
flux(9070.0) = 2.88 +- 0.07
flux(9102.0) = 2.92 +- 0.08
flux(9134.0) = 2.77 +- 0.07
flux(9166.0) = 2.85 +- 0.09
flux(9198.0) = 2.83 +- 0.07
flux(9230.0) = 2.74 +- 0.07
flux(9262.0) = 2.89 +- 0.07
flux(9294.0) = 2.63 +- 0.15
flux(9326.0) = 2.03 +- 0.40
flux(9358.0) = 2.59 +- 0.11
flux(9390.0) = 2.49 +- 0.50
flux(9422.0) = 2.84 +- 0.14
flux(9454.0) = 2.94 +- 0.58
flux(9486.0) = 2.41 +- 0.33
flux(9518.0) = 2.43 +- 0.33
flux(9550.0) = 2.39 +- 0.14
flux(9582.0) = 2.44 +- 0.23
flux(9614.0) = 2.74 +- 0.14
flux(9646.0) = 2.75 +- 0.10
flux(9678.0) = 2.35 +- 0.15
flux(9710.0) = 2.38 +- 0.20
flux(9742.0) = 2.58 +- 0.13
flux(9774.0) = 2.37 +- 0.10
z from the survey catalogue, 0.12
